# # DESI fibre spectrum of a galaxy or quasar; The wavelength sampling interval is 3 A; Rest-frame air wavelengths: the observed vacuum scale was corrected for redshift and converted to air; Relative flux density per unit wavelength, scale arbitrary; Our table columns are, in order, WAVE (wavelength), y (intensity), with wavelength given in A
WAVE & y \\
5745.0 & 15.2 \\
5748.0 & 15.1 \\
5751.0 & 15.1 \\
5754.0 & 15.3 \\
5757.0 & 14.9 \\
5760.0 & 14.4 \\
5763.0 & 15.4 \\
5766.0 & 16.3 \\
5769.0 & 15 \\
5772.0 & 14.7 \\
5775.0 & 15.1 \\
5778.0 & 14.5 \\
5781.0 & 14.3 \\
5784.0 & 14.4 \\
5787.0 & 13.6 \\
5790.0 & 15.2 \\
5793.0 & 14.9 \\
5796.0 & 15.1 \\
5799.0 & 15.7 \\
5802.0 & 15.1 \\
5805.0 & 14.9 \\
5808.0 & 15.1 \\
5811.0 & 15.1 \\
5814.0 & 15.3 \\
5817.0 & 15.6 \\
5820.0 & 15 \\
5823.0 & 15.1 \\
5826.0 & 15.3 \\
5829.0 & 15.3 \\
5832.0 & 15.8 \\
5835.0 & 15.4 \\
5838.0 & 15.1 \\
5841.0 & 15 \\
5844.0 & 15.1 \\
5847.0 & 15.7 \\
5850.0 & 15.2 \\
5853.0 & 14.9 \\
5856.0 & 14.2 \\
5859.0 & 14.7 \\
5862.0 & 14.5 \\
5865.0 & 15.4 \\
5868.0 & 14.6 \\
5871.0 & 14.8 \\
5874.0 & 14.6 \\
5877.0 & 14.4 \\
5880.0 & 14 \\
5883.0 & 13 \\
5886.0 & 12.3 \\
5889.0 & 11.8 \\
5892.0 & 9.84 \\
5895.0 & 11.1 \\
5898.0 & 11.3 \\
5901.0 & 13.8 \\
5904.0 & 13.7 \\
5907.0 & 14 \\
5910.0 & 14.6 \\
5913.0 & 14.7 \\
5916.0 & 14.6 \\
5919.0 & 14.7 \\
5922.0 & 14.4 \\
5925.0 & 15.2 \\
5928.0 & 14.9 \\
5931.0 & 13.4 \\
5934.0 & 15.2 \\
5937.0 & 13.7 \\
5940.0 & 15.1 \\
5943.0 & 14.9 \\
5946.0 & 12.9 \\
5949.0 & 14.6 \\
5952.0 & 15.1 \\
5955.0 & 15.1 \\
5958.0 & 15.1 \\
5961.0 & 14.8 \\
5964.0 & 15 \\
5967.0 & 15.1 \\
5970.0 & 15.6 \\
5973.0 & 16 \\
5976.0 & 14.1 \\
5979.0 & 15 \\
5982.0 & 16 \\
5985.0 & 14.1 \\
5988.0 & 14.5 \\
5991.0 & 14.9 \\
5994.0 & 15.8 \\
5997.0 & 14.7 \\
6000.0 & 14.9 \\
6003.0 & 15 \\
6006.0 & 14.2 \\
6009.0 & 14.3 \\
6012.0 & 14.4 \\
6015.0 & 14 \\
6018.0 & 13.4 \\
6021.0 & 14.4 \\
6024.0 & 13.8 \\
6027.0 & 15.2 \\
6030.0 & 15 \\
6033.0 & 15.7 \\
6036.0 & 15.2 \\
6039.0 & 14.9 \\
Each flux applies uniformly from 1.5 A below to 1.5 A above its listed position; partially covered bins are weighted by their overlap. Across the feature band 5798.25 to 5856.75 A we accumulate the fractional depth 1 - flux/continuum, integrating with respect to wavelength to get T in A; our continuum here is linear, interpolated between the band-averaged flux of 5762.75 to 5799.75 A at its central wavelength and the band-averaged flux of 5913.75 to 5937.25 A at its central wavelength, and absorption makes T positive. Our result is -1.60 A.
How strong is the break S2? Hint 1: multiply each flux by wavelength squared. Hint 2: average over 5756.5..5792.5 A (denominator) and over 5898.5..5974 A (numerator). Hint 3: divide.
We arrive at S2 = 1.04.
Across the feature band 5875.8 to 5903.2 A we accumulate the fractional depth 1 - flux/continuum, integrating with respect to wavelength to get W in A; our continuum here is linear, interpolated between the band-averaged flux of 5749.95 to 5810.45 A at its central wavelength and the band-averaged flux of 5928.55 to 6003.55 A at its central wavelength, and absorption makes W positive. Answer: 4.6 A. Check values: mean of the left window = 15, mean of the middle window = 12.4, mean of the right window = 14.8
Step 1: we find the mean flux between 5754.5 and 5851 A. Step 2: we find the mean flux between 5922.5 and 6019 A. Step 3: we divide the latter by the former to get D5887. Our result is 0.98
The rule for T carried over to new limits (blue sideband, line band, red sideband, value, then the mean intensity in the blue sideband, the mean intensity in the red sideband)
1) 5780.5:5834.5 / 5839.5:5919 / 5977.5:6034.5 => 5.3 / 15.1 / 14.7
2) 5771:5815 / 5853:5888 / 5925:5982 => 1.4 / 14.9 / 14.8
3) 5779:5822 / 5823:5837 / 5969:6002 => -0.4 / 14.9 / 15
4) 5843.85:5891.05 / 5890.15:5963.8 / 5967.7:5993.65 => 3.2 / 14.3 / 15.1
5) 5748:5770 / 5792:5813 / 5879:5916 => -1.0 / 15.2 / 12.9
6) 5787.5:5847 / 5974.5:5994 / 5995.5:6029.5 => -0.4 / 15.2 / 14.4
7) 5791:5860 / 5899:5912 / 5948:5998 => 1.0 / 15.2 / 15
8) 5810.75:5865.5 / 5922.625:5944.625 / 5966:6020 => 0.4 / 15.1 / 14.8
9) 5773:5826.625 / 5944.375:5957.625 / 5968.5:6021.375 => 0.3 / 15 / 14.7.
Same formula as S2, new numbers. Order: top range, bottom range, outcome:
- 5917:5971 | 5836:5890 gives 1.05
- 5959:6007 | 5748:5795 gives 1.08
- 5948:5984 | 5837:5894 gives 1.11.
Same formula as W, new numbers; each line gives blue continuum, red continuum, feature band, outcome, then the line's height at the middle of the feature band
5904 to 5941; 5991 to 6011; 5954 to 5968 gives -0.3 A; 14.7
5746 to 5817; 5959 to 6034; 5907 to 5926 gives 0.3 A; 14.9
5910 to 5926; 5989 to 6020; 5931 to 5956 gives 0.3 A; 14.7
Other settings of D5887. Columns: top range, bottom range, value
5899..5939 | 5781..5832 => 0.95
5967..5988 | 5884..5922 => 1.15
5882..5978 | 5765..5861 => 0.93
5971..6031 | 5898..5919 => 1.05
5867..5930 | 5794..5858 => 0.90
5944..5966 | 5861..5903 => 1.11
